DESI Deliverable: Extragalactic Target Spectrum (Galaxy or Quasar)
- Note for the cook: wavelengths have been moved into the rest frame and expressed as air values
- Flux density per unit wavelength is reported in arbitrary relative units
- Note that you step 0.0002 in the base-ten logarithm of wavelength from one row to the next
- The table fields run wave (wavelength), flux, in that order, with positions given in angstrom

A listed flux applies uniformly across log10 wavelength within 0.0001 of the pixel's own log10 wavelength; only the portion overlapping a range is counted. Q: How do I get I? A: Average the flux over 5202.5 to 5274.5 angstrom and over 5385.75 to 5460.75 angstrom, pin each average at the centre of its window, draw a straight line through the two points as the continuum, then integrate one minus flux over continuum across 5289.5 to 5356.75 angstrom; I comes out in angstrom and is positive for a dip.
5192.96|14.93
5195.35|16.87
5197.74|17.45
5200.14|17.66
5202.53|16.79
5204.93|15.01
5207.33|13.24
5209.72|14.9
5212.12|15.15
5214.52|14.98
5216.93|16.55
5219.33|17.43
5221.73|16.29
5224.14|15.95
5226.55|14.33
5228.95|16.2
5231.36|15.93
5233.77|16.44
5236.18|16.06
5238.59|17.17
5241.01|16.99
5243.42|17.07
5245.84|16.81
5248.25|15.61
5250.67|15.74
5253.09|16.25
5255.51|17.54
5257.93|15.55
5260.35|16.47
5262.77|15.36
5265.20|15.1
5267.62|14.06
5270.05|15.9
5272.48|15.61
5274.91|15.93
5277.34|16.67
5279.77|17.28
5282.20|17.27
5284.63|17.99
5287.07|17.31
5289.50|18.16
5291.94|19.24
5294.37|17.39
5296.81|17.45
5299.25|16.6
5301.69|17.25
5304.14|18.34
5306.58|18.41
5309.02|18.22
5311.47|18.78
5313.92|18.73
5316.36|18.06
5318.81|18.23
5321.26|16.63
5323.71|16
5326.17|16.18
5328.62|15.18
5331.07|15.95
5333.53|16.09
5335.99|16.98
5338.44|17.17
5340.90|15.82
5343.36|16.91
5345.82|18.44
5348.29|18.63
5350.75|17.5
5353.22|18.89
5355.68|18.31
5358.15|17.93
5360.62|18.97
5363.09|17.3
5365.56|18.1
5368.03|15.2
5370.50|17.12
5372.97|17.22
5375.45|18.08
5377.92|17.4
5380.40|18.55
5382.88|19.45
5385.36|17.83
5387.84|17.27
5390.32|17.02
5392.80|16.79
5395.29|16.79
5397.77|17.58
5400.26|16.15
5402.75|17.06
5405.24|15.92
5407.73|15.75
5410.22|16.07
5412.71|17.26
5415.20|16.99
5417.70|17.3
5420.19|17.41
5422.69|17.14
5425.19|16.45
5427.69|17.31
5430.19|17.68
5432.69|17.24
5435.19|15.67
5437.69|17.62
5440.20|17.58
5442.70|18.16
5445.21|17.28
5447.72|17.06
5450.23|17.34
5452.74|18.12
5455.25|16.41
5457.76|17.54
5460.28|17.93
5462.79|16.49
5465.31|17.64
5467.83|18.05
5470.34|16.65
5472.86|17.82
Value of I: -4.3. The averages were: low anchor 15.9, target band 17.5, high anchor 17.1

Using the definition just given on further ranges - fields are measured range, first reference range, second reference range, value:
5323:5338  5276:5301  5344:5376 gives 1.3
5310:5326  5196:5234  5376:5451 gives -1.0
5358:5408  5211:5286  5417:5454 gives -1.0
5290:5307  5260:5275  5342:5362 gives -1.4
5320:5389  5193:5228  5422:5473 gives -2.4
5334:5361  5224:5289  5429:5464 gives -1.5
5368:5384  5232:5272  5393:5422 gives -1.1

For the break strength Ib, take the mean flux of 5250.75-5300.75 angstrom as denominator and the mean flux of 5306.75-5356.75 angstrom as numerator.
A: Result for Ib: 1.0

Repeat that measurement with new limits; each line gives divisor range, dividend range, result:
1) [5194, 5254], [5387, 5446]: 1.05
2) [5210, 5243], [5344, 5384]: 1.11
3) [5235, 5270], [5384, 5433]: 1.05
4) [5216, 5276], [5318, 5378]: 1.07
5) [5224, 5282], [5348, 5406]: 1.09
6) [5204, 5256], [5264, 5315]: 1.08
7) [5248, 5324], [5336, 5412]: 1.02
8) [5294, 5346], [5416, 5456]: 1.00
